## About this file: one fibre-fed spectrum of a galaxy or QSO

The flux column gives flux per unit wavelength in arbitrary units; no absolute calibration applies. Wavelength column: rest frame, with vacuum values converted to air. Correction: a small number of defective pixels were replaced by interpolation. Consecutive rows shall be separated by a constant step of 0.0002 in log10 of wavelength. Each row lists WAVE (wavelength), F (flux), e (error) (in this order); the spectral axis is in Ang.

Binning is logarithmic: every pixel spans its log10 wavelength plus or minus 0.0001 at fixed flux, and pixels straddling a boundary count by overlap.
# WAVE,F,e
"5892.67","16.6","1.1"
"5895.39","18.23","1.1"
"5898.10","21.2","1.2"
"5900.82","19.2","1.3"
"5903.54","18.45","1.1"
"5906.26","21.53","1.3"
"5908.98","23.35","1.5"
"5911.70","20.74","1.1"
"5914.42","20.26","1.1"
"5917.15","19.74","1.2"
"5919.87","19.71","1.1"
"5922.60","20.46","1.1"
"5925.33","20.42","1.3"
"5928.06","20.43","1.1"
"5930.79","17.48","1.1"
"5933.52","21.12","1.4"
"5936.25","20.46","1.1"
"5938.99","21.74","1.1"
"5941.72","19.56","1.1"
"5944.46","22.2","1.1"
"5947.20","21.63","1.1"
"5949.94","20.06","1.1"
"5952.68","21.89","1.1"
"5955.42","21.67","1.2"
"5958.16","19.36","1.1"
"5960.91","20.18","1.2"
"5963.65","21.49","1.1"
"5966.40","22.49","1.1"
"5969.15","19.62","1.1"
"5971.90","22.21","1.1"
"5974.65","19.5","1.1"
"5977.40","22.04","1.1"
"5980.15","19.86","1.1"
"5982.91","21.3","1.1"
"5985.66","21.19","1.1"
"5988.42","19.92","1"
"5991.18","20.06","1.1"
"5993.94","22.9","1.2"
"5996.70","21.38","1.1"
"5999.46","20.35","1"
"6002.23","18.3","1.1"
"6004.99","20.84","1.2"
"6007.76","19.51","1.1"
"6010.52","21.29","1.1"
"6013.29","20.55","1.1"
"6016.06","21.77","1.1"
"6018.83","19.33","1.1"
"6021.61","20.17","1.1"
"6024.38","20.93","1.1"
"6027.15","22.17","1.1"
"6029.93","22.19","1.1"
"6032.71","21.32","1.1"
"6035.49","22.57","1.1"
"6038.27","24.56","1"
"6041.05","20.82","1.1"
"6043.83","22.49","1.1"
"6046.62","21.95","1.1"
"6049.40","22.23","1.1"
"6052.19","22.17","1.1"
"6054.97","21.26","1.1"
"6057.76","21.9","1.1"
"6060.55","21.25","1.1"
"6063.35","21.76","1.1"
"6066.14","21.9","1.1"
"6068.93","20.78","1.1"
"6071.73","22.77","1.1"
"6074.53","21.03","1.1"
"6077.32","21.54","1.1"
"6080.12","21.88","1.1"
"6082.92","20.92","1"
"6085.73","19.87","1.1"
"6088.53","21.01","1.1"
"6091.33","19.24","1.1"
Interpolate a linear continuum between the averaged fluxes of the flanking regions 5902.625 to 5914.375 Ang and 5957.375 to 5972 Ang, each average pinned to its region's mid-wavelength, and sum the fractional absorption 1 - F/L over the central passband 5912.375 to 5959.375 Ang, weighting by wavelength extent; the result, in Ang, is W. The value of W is 1.0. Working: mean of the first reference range 21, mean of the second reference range 20.8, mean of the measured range 20.5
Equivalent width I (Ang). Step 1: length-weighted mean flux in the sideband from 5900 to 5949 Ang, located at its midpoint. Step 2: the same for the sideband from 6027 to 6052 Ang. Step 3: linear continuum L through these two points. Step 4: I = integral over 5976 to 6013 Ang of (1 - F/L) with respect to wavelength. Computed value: 1.5 Ang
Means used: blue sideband 20.5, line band 20.7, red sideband 22.2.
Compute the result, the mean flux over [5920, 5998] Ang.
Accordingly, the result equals 20.8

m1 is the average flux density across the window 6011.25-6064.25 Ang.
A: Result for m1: 21.6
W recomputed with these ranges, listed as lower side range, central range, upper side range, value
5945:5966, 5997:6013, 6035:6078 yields 1.0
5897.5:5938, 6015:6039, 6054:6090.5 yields -0.6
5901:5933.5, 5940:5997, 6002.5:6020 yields -1.8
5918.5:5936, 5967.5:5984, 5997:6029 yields -0.4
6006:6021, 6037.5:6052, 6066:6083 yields -0.9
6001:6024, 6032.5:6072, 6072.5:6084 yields -1.9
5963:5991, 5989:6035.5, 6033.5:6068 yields 1.3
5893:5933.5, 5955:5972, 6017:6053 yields -0.1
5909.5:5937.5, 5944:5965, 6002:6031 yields -0.7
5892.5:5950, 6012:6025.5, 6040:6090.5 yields 0.4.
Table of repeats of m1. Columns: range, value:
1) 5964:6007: 20.8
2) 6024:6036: 21.9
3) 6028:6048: 22.3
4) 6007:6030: 20.8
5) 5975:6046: 21.1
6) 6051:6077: 21.6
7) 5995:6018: 20.5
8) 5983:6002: 20.8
